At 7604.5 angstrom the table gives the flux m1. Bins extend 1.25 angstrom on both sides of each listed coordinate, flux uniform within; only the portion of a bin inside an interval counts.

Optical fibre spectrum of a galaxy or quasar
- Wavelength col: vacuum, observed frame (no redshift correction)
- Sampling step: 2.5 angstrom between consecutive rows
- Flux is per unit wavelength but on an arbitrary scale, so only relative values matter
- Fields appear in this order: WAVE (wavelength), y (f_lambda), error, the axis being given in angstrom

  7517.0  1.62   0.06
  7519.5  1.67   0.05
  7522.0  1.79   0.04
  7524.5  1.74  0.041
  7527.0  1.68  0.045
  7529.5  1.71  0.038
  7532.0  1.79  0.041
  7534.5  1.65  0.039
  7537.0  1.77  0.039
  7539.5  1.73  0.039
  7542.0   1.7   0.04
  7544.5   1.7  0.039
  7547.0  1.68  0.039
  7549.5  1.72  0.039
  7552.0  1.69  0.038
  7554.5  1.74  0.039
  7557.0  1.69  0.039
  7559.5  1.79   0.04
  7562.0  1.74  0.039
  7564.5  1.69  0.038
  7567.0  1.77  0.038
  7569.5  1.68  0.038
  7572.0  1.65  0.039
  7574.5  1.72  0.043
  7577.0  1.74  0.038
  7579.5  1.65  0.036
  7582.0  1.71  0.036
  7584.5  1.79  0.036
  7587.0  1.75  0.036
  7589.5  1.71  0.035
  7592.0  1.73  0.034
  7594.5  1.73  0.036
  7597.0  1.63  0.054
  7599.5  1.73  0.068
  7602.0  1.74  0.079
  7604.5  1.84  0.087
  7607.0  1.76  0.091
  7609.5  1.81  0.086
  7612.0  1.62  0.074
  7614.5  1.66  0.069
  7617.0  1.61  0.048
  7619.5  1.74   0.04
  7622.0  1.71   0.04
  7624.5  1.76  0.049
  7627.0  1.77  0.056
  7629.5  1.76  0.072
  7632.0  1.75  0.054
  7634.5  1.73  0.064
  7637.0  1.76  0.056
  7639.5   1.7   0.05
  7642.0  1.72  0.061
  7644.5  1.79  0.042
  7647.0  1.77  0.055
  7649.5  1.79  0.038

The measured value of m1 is 1.84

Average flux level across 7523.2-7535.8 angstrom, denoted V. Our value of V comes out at 1.71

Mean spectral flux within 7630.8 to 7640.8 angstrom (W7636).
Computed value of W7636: 1.73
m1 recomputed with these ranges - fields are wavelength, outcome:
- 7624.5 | 1.76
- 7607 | 1.76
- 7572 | 1.65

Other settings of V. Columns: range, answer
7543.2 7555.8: 1.71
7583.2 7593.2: 1.74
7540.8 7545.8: 1.7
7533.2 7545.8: 1.71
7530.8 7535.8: 1.72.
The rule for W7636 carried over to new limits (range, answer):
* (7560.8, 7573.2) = 1.71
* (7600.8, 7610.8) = 1.79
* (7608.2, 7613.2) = 1.72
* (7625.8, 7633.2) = 1.76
